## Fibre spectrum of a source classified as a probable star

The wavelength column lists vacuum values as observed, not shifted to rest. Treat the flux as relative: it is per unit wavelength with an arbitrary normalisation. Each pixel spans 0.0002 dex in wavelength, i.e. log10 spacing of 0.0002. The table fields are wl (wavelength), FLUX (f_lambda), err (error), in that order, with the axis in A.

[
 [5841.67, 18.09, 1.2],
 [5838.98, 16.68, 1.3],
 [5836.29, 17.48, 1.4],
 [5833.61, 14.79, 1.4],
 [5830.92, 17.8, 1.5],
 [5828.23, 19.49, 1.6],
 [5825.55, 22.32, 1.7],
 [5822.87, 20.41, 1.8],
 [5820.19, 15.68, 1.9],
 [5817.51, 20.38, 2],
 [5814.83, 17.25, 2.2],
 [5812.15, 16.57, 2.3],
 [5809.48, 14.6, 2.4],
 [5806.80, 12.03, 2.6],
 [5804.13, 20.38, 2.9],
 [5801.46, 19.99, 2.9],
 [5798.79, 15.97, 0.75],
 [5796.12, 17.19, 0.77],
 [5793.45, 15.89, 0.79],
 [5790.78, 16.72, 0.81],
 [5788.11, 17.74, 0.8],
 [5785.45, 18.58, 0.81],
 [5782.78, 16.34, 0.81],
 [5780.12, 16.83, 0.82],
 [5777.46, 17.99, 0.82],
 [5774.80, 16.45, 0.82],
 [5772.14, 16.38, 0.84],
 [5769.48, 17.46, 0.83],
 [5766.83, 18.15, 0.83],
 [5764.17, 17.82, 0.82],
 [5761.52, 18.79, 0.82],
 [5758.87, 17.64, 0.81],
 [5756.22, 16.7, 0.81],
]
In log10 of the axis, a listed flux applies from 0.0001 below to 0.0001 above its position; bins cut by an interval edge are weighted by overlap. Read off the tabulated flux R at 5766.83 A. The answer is 18.15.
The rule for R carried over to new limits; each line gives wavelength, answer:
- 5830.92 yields 17.8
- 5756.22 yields 16.7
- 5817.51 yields 20.38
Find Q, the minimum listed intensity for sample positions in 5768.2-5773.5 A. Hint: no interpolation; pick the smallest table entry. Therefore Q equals 16.38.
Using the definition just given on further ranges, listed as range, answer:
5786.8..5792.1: 16.72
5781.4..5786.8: 16.34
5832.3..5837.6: 14.79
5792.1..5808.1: 12.03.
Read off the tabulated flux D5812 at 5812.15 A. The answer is 16.57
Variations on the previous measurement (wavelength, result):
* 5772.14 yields 16.38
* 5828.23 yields 19.49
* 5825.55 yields 22.32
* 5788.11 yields 17.74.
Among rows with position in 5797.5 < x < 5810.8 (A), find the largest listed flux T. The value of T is 20.38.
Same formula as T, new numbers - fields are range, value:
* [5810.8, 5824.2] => 20.41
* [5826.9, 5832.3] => 19.49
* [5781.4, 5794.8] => 18.58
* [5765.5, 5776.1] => 18.15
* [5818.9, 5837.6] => 22.32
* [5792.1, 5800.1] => 17.19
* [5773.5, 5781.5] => 17.99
